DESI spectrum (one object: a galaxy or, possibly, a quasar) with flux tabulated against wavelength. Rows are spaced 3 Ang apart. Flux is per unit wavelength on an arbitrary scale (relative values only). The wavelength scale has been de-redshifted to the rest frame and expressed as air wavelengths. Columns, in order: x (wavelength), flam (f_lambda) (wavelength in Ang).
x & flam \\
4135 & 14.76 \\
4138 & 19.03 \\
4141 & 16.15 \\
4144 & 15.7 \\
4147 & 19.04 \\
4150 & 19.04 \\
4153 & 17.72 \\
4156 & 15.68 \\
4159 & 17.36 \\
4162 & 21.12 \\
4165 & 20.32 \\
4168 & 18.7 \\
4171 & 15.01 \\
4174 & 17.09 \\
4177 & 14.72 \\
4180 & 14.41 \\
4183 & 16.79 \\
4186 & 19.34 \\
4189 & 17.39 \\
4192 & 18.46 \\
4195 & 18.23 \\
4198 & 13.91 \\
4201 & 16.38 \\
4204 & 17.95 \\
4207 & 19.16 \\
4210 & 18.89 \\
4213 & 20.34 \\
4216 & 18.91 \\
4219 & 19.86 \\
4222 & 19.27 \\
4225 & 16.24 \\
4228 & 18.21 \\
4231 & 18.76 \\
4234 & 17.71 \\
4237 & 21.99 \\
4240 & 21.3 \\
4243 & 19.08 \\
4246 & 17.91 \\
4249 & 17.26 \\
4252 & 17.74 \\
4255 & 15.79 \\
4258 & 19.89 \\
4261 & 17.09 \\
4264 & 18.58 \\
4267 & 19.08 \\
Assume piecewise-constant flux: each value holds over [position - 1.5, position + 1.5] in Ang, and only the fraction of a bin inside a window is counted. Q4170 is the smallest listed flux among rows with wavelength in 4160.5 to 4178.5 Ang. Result 14.72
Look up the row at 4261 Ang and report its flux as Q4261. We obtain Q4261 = 17.09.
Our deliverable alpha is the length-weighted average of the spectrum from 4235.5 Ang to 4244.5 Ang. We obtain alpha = 20.8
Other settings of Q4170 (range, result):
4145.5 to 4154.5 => 17.72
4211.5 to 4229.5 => 16.24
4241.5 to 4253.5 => 17.26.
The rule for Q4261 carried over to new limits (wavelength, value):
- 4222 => 19.27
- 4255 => 15.79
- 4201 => 16.38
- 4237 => 21.99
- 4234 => 17.71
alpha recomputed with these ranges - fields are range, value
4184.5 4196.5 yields 18.4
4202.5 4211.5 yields 18.7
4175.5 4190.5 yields 16.5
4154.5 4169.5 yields 18.6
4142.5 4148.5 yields 17.4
